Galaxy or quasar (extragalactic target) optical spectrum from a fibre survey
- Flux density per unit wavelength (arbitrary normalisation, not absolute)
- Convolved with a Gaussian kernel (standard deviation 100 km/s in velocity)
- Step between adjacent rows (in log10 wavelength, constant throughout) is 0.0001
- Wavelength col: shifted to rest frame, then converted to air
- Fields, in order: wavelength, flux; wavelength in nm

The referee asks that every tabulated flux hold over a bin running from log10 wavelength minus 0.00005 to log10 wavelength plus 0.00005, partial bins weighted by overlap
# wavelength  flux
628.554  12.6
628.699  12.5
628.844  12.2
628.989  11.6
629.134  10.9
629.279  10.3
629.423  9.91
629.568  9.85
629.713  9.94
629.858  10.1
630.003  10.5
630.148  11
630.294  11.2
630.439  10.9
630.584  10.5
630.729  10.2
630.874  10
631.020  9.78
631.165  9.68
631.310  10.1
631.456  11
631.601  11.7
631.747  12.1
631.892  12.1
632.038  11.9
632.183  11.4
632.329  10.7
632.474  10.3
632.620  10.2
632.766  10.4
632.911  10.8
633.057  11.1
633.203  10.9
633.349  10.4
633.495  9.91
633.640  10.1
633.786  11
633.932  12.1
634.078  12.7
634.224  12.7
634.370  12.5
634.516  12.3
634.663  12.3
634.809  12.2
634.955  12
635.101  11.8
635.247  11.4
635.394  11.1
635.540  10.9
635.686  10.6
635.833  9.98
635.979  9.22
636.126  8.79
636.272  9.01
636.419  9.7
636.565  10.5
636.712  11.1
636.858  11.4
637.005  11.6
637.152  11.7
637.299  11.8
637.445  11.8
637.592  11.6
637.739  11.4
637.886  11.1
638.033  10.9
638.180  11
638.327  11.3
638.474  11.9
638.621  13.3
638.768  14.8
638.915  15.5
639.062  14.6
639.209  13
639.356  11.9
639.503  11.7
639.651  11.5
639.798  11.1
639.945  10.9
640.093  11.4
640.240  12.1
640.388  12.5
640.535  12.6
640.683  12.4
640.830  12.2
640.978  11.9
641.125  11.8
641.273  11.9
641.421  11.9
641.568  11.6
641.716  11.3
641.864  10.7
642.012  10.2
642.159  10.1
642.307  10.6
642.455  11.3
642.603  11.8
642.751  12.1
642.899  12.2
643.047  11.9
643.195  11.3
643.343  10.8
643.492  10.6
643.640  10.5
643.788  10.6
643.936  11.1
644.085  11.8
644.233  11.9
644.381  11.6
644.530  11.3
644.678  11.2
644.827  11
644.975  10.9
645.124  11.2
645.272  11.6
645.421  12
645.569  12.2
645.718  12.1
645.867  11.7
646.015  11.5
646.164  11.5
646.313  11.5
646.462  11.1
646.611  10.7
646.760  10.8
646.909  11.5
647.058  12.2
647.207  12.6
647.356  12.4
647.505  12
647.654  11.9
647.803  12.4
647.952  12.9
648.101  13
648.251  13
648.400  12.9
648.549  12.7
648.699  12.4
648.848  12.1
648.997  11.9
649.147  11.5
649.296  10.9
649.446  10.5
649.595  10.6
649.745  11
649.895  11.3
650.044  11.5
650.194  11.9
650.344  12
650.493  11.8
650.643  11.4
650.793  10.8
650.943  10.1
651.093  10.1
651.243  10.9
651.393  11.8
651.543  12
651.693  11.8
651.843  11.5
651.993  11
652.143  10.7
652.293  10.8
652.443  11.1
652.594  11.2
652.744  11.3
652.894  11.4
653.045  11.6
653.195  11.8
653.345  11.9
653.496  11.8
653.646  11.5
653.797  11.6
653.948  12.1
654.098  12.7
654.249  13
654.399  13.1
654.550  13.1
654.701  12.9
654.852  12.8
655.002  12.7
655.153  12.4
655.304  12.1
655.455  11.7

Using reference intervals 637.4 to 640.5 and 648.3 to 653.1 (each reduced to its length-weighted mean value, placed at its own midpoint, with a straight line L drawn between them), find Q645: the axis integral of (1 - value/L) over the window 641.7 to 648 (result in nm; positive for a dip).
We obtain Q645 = 0.17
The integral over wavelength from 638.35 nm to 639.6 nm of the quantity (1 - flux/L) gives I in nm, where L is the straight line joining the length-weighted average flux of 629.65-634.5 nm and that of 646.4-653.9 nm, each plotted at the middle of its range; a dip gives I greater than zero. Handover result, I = -0.23 nm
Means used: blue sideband 10.9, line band 13.2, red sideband 11.6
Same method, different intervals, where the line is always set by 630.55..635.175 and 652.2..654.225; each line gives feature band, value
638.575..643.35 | -0.27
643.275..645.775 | 0.02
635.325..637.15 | 0.14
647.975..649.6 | -0.07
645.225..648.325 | -0.12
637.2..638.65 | -0.04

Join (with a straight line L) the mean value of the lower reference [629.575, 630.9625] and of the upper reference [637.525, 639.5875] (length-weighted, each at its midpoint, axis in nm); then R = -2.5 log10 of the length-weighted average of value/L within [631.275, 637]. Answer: 0.03 mag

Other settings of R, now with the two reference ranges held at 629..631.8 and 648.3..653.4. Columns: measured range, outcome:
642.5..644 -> -0.02 mag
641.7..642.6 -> 0.03 mag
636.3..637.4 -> -0.02 mag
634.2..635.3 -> -0.14 mag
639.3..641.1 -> -0.09 mag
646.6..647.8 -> -0.06 mag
